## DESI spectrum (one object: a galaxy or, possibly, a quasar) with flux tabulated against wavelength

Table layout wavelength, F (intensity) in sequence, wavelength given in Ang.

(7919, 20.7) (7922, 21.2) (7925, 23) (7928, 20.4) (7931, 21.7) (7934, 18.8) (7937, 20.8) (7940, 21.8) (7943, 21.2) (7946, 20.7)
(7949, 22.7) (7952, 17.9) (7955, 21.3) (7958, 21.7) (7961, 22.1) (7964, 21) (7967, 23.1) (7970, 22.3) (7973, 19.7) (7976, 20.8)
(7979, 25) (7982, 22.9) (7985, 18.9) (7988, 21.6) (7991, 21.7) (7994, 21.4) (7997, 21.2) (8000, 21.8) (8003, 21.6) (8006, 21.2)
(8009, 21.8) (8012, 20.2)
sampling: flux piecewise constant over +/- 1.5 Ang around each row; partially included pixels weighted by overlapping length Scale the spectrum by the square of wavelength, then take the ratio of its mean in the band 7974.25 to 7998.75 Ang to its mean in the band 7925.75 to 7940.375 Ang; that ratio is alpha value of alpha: 1.1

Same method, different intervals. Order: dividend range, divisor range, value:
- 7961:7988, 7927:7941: 1.06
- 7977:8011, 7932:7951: 1.05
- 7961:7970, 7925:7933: 1.05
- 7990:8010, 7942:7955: 1.05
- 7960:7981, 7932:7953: 1.07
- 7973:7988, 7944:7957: 1.05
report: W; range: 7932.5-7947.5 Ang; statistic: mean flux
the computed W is 20.7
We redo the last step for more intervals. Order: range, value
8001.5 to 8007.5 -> 21.4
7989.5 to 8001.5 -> 21.5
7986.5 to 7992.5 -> 21.7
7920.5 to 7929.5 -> 21.5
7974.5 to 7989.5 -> 21.8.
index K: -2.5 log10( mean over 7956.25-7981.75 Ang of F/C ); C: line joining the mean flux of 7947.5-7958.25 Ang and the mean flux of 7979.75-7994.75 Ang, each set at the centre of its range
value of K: -0.04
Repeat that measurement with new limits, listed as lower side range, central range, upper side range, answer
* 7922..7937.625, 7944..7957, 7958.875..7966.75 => 0.040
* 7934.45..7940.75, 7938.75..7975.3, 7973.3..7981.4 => 0.016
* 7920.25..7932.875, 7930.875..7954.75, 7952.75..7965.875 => 0.038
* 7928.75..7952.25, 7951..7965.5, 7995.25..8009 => 0.007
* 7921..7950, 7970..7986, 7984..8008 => -0.020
